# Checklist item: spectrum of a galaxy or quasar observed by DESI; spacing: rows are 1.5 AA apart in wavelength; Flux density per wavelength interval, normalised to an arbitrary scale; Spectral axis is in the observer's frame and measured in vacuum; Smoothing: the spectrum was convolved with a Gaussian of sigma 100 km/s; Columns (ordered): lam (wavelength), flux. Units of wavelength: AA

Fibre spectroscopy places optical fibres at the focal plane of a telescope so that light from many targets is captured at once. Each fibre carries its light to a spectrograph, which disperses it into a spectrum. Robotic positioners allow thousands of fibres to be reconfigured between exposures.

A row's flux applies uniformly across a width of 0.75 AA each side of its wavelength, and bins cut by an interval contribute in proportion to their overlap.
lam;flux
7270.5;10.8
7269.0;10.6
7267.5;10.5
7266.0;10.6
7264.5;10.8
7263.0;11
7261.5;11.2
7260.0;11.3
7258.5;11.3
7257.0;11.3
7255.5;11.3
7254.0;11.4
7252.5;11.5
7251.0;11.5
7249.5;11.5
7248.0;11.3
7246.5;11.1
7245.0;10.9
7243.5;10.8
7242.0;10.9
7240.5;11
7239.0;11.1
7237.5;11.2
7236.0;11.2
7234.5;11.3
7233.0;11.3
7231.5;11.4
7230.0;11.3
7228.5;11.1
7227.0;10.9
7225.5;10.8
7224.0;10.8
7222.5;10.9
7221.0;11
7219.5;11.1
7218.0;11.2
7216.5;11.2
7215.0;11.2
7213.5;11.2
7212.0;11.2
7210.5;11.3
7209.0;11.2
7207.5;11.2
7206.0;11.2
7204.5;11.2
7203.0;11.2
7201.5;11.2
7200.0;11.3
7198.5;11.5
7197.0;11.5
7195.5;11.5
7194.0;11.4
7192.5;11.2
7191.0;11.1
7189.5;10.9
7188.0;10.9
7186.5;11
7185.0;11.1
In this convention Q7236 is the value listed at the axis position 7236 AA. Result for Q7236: 11.2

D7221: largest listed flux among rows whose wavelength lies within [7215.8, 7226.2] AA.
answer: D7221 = 11.2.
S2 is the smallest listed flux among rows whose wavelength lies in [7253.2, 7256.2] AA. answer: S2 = 11.3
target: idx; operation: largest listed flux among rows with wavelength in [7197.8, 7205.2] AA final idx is 11.5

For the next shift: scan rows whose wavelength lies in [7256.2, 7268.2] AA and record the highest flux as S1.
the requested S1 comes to 11.3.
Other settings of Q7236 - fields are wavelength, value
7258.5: 11.3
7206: 11.2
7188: 10.9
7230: 11.3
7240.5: 11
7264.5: 10.8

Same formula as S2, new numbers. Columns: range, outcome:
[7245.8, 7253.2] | 11.1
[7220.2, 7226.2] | 10.8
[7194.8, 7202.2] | 11.2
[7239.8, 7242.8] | 10.9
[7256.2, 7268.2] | 10.5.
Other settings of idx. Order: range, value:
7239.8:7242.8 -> 11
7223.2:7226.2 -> 10.8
